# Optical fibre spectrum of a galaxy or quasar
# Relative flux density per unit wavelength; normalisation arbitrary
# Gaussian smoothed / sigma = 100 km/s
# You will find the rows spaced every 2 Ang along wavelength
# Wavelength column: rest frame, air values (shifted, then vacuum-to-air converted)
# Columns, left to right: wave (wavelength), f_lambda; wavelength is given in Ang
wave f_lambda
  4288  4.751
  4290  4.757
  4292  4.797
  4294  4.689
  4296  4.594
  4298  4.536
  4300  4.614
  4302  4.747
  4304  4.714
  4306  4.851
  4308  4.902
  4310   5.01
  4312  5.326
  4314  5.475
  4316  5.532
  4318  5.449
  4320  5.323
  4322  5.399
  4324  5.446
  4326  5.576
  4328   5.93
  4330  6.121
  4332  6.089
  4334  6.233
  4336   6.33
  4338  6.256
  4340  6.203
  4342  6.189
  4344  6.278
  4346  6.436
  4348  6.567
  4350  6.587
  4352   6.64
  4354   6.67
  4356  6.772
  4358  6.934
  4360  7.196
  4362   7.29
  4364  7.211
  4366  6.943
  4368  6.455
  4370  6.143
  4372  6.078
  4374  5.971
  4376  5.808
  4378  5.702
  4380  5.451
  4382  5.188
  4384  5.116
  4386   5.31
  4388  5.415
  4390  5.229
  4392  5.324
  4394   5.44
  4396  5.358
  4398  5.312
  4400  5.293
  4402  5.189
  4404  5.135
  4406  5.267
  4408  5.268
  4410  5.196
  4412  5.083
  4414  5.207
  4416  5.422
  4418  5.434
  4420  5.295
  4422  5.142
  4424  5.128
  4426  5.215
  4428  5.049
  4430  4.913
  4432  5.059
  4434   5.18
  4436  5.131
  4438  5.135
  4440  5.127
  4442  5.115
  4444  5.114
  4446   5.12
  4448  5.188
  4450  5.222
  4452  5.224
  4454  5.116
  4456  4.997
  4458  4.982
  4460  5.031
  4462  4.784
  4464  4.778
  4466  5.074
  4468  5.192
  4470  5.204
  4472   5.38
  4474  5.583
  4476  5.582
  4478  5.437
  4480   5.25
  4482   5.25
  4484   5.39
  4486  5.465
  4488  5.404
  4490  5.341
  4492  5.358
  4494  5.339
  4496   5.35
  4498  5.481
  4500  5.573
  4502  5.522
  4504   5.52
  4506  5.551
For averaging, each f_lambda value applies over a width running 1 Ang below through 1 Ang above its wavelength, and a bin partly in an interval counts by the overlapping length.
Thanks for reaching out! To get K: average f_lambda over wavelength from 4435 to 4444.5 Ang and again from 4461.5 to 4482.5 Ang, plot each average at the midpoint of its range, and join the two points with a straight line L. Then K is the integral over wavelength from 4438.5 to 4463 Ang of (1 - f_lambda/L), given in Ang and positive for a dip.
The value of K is 0.4 Ang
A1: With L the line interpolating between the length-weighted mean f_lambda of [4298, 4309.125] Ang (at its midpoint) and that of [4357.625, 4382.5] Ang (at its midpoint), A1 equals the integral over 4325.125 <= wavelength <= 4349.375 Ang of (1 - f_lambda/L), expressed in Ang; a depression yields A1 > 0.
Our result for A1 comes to -2.8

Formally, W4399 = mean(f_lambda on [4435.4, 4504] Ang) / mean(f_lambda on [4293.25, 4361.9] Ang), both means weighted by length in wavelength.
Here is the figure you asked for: 0.9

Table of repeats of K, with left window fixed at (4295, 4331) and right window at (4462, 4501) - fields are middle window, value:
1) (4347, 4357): -2.7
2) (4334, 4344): -2.0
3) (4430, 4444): 0.5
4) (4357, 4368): -3.8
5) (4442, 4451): 0.2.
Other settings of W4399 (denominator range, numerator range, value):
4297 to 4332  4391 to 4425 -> 1.00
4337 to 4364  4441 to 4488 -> 0.78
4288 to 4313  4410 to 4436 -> 1.08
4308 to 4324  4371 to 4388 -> 1.04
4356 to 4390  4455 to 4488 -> 0.85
